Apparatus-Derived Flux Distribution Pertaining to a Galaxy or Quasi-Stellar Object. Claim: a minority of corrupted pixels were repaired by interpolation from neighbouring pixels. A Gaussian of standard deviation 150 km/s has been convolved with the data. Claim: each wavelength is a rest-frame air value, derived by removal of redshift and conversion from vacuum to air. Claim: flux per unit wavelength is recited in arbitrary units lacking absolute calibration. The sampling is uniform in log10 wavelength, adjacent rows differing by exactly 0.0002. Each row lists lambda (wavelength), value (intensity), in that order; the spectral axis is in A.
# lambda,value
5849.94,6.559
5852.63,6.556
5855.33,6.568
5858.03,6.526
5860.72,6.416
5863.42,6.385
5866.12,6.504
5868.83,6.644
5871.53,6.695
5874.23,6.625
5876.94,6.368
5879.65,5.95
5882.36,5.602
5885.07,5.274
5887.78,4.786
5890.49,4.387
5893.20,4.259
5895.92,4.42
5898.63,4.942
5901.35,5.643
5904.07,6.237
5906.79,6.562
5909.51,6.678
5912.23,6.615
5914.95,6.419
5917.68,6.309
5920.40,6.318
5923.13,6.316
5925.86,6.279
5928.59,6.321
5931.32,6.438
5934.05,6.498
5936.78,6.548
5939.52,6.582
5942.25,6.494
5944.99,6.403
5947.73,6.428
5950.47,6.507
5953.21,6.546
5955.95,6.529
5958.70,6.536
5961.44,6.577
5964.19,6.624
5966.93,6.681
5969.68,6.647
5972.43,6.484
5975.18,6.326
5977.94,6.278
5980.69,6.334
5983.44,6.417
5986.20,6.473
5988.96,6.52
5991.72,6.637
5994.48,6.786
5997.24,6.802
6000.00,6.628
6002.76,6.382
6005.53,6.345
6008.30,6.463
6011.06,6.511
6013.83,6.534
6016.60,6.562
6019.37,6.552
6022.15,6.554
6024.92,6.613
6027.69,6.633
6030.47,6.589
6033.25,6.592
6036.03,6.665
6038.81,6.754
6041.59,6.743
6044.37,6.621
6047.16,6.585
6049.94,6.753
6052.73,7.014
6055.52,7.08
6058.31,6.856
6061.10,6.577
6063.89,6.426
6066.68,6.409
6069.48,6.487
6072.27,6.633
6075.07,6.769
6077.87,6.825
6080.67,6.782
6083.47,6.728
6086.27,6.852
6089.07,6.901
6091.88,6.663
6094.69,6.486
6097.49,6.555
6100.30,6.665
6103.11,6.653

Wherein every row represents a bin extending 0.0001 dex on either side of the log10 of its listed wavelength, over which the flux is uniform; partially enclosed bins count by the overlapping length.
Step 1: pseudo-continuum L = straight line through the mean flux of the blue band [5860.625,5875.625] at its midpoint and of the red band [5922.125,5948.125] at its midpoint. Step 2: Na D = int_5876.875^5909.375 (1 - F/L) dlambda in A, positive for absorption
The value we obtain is 5.64 A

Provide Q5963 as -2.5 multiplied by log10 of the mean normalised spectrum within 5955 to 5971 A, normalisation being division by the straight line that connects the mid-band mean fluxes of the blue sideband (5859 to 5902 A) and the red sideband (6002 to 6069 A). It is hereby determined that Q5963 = -0.07 mag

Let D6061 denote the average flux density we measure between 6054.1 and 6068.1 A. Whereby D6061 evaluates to 6.67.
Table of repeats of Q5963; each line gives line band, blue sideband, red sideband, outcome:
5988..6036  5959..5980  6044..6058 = 0.02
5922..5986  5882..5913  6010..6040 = -0.09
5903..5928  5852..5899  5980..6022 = -0.06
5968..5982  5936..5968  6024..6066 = 0.03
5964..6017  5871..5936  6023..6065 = -0.02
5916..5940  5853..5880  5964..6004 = 0.02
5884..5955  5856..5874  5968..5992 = 0.08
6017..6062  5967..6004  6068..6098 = -0.01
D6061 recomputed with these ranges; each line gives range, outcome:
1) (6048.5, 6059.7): 6.92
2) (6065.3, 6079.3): 6.62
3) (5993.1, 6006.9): 6.59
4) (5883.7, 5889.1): 5.03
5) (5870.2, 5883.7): 6.25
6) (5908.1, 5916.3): 6.58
